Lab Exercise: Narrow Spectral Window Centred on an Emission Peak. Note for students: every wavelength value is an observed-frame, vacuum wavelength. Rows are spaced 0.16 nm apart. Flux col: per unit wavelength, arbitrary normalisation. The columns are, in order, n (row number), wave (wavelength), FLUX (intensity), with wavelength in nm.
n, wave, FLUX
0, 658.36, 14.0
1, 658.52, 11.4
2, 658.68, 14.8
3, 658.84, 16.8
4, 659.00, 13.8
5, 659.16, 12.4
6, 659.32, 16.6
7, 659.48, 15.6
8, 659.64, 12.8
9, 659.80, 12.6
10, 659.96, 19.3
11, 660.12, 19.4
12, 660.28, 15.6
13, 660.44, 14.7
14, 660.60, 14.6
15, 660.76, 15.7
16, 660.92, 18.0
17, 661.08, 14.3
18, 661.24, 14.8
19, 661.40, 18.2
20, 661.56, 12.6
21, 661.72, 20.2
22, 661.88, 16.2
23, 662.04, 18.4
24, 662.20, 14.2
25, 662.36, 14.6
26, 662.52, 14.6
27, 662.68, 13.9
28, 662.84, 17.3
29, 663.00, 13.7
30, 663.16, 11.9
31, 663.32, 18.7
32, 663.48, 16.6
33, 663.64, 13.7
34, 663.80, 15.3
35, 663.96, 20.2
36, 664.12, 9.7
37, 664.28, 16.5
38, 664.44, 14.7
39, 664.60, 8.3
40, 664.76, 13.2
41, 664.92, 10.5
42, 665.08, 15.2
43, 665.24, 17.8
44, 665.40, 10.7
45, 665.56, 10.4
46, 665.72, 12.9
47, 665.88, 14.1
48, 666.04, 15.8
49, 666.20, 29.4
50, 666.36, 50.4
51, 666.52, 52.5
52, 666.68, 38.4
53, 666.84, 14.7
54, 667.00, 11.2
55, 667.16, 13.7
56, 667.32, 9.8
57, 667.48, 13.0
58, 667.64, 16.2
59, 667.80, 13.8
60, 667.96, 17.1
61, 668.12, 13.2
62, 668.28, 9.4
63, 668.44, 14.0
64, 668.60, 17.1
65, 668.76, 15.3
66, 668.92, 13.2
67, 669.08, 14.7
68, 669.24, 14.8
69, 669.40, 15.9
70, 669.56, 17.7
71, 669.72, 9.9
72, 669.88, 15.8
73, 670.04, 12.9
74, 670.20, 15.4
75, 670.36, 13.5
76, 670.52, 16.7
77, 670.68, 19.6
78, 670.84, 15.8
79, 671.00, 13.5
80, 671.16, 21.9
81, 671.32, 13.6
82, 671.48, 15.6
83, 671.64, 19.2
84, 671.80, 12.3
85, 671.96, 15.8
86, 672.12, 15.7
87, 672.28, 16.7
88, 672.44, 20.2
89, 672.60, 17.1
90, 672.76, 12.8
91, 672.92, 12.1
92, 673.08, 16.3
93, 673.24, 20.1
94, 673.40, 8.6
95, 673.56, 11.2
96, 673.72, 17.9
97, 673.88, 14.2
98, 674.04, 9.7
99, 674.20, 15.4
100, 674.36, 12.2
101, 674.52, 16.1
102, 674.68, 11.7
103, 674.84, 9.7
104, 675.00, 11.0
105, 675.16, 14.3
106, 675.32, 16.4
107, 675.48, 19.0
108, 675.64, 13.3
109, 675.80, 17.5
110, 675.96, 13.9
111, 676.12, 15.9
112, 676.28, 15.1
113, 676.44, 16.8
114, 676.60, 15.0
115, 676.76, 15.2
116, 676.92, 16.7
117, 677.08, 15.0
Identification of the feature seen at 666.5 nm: H-beta 4861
